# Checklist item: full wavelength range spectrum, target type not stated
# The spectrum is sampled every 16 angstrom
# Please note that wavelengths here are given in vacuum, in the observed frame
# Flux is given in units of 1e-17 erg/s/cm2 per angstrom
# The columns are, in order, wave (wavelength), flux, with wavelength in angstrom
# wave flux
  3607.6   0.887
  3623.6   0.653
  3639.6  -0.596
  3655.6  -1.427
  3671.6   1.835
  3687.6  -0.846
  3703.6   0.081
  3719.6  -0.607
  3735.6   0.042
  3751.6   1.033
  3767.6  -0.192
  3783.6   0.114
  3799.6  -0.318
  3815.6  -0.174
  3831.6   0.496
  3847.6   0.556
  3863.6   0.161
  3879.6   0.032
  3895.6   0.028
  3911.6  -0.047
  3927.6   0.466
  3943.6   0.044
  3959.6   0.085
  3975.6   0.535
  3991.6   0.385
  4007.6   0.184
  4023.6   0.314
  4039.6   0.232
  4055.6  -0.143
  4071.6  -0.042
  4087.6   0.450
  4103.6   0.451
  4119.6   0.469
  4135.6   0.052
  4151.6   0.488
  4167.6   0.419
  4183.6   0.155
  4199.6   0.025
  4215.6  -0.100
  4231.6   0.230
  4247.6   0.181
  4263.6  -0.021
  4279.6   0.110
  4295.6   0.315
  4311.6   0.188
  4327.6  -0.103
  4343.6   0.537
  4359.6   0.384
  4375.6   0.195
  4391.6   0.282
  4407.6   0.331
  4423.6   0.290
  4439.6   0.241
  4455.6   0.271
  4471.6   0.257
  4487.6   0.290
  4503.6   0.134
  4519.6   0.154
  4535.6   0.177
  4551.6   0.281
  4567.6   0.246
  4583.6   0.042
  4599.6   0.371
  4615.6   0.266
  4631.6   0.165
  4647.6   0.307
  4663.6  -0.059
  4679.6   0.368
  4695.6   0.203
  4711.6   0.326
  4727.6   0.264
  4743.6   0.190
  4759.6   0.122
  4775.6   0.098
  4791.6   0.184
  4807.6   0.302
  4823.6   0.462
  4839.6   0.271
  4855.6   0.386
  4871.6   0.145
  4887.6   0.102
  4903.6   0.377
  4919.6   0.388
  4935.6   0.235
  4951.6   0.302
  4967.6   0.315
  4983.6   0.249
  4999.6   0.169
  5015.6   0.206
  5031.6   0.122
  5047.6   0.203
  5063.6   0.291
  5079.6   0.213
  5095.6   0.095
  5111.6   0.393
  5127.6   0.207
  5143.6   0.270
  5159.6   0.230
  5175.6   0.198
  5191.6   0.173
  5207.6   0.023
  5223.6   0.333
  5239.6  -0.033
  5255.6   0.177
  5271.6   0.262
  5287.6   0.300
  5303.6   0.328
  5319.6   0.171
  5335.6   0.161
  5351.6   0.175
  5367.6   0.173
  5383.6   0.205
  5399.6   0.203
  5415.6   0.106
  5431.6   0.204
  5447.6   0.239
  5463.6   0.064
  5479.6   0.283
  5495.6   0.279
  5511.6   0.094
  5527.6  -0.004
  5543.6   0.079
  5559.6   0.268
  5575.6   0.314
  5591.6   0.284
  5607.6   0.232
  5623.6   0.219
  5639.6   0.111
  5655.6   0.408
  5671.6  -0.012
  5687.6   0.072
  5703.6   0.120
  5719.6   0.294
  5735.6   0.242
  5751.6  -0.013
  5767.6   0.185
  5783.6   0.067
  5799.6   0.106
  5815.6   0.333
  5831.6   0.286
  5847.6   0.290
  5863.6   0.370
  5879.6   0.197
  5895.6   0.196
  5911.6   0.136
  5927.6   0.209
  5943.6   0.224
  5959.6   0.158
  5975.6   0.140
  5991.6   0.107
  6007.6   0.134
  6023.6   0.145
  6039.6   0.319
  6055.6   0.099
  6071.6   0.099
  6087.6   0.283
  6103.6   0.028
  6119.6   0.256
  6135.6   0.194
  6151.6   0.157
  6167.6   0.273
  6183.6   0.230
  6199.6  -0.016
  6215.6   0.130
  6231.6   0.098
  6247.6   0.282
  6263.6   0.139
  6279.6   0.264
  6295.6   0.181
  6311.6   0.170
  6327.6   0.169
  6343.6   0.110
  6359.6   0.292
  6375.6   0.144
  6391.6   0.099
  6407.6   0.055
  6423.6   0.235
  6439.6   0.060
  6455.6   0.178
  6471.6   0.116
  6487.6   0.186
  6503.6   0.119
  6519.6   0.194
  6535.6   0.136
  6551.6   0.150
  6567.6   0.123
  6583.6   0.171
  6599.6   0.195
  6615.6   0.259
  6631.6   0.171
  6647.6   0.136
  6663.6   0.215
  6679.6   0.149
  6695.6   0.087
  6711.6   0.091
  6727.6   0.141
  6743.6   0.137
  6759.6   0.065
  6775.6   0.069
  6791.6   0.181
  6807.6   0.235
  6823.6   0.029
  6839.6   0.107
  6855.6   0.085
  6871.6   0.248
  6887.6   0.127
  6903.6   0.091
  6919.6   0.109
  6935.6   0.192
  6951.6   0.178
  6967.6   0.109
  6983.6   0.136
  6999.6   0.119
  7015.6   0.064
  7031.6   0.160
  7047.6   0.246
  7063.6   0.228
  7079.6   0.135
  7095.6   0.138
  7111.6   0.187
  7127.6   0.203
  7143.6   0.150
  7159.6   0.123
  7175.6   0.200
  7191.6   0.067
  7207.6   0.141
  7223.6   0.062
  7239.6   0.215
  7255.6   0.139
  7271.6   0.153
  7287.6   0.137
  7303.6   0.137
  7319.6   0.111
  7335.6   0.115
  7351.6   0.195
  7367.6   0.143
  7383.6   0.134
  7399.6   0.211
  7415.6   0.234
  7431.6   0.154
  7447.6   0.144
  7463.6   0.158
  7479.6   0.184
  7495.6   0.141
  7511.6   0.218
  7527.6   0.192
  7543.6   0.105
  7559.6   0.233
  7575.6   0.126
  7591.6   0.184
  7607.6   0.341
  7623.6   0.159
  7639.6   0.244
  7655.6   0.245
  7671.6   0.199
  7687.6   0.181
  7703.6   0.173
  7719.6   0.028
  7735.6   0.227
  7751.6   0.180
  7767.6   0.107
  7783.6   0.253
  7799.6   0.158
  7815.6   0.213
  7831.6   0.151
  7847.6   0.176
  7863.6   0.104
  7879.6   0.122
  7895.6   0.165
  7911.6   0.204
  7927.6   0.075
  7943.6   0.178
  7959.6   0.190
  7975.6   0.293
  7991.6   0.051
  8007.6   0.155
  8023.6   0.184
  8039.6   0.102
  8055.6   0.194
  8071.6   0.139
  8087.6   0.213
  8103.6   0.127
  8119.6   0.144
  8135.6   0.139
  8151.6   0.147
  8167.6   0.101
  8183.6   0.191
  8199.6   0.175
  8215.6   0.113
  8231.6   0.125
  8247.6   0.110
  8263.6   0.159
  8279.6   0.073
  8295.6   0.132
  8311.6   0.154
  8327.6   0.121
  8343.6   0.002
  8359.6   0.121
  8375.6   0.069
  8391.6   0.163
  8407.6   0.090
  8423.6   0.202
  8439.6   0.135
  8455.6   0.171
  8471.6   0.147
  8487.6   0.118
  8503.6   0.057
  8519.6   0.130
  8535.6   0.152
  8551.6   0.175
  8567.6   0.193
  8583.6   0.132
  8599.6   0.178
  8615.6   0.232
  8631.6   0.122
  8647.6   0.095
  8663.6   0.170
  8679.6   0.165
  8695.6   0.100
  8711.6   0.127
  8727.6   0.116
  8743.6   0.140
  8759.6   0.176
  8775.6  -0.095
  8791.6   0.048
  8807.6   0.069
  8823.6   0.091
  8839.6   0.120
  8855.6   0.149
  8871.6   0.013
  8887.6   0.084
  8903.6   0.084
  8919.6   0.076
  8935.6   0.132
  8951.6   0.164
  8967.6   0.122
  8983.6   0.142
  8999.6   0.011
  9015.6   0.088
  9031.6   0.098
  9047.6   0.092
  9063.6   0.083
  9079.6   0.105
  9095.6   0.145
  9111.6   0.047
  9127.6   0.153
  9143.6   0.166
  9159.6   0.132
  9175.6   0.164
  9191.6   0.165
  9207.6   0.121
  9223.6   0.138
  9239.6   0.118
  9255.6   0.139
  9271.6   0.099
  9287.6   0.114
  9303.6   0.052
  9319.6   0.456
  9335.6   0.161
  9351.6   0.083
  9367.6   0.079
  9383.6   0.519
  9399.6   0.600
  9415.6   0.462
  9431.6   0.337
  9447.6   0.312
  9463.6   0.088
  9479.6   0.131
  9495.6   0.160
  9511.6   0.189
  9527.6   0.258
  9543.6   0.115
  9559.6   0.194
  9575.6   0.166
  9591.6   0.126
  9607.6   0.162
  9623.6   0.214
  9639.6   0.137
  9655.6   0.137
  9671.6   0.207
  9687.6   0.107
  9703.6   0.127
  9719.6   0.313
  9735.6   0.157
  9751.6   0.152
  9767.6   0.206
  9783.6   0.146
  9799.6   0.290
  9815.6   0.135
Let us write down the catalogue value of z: 1.52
